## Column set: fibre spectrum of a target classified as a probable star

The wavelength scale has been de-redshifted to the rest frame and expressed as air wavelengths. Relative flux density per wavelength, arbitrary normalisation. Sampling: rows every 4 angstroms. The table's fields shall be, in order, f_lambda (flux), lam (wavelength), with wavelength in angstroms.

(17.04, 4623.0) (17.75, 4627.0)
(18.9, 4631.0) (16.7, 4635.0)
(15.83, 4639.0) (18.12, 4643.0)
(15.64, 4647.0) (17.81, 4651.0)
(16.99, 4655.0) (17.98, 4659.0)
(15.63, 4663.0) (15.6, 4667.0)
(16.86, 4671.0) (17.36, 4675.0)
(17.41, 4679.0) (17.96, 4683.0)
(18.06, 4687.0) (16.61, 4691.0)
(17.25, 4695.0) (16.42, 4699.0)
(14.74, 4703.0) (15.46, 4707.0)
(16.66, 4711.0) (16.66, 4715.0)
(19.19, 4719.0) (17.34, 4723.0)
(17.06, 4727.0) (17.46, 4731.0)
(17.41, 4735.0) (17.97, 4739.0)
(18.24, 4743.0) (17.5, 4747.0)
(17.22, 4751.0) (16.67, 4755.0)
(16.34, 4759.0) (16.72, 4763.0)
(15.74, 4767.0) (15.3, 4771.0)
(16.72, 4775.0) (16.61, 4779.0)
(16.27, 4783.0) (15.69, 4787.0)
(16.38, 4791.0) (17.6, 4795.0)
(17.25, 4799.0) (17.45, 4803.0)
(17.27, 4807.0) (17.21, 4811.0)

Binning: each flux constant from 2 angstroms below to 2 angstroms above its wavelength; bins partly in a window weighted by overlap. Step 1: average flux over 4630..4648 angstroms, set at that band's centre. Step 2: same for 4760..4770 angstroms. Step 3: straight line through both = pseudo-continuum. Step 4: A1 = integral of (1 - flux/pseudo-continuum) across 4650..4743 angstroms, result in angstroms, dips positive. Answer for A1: -2.5 angstroms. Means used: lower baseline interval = 17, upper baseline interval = 16.1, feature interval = 17.1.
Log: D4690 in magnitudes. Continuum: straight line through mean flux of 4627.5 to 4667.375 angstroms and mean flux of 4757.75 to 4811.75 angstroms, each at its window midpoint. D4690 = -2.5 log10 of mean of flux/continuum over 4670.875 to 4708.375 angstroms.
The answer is 0.00 mag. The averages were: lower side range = 17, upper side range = 16.6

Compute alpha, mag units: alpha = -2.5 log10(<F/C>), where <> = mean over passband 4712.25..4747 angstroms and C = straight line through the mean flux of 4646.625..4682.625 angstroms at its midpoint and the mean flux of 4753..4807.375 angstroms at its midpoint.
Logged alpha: -0.06 mag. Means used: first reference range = 16.9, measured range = 17.6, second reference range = 16.6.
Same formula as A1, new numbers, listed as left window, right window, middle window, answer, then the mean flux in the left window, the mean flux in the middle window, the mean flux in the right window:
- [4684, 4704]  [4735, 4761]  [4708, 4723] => -0.31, 16.8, 17.3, 17.3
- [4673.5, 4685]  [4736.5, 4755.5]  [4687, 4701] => 0.51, 17.6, 16.9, 17.6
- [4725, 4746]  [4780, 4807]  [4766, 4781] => 0.85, 17.6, 16.1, 16.8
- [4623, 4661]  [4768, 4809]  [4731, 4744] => -0.71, 17.3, 17.8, 16.6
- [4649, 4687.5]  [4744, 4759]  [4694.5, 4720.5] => 0.87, 17.1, 16.5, 17.1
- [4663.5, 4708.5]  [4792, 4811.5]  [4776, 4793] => 0.94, 16.7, 16.3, 17.3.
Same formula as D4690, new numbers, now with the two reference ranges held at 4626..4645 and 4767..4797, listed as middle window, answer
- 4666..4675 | 0.04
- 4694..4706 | 0.06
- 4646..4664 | 0.02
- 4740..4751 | -0.07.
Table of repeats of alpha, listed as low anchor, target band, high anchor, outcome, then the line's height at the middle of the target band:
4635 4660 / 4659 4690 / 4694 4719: -0.02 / 16.7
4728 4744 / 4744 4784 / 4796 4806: 0.06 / 17.6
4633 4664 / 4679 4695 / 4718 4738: -0.02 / 17.2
